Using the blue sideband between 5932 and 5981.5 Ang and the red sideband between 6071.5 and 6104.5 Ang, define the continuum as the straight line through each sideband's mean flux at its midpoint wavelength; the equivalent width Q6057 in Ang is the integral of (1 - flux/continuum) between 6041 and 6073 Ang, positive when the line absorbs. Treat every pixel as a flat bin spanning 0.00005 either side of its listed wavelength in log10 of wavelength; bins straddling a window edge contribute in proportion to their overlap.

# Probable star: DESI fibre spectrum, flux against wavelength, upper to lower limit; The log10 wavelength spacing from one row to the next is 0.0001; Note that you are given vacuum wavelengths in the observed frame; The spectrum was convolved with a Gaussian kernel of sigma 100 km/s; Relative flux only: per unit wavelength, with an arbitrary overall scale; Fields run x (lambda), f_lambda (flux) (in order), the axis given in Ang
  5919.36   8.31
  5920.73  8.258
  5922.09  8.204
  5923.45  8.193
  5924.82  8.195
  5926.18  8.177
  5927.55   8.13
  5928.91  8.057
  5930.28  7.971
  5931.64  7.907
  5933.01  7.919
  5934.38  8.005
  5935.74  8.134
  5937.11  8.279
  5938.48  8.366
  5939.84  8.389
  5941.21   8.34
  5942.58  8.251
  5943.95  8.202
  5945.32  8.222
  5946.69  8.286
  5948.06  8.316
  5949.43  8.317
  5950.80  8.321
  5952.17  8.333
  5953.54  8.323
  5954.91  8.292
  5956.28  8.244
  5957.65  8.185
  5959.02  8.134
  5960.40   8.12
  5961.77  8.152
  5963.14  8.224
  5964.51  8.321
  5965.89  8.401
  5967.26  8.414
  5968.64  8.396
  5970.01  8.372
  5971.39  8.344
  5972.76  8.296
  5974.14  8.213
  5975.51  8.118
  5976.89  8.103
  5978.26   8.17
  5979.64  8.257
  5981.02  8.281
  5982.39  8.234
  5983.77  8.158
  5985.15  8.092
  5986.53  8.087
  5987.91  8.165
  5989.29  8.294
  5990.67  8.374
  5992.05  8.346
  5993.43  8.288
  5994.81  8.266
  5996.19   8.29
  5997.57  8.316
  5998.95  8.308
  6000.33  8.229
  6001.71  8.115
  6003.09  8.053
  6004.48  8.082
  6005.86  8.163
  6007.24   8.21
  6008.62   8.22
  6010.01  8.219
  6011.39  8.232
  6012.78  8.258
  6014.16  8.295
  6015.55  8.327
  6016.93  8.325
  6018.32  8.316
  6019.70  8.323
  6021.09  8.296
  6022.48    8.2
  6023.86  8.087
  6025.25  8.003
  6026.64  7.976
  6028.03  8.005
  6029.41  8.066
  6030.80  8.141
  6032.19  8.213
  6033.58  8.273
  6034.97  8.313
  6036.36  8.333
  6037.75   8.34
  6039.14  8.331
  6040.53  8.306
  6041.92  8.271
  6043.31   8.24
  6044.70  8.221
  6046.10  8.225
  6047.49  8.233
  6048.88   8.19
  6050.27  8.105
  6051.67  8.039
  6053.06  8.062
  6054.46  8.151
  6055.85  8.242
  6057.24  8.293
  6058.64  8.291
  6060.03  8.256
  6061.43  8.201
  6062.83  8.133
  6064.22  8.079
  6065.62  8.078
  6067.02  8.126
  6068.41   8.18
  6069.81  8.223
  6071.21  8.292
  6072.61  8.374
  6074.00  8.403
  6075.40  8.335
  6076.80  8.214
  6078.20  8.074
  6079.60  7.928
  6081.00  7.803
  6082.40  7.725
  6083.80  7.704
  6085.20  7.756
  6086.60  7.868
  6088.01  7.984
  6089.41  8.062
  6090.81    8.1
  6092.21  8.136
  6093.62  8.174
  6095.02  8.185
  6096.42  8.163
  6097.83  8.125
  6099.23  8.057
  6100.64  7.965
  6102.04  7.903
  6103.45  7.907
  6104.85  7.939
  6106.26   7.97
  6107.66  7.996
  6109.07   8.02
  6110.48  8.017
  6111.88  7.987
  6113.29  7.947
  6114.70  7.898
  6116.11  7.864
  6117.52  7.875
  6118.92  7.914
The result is -0.41 Ang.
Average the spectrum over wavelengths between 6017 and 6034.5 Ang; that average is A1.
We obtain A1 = 8.17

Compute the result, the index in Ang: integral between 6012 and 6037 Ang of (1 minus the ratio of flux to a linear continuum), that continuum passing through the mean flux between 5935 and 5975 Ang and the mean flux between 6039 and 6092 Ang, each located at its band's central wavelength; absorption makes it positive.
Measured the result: -0.1 Ang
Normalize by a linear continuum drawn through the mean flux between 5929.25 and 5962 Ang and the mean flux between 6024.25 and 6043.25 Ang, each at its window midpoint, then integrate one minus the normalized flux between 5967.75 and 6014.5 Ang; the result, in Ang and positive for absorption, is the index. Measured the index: -0.2 Ang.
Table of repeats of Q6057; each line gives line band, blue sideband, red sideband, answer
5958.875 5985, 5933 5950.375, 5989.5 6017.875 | 0.0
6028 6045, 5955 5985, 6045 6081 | -0.1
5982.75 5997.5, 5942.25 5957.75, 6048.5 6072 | 0.0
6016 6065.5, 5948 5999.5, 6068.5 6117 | -0.4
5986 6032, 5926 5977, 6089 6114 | -0.3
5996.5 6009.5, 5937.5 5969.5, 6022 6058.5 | 0.1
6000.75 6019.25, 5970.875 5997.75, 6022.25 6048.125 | 0.0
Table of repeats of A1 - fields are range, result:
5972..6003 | 8.23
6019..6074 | 8.2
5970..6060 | 8.22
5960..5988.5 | 8.24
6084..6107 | 8.01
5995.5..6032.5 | 8.2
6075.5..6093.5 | 7.96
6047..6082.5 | 8.16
